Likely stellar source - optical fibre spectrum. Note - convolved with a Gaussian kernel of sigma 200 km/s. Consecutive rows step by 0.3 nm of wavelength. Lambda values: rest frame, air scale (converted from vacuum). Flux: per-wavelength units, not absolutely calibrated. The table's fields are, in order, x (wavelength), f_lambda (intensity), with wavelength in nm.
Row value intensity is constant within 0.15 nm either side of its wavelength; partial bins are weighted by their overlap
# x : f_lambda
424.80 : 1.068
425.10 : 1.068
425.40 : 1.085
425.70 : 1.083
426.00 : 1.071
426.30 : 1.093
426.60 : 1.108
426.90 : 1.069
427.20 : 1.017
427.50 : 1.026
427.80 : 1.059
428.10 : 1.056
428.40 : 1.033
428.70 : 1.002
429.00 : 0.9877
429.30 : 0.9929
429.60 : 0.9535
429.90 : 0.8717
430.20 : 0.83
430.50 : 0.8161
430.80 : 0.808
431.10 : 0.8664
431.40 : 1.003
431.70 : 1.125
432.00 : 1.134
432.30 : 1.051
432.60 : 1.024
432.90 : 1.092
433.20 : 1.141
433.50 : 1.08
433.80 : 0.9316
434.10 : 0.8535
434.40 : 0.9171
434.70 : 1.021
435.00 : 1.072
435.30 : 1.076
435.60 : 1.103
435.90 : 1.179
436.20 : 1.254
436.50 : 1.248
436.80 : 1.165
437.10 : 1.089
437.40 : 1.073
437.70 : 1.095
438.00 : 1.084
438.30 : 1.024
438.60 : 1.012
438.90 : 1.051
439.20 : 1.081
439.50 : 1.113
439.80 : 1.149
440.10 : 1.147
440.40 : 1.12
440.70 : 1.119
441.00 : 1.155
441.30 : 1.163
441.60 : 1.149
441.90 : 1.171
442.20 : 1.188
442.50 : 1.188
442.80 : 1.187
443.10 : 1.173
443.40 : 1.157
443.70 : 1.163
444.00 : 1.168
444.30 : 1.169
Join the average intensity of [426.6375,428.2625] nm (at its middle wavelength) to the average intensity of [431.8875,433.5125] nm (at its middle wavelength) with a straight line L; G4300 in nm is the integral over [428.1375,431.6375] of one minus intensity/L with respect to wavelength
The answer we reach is 0.44 nm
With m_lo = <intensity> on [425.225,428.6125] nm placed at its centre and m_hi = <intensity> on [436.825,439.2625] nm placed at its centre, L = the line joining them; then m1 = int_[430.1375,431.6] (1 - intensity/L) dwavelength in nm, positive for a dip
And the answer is 0.26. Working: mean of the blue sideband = 1.06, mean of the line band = 0.876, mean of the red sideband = 1.07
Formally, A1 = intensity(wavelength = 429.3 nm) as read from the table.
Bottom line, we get 0.9929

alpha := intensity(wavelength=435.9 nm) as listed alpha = 1.179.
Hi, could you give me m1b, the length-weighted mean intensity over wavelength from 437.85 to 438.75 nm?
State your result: 1.04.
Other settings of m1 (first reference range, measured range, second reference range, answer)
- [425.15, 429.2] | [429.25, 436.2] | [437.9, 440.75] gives 0.43 nm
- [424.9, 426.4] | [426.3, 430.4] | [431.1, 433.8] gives 0.27 nm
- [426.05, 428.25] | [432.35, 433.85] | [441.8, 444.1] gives 0.06 nm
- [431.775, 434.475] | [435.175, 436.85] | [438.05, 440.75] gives -0.18 nm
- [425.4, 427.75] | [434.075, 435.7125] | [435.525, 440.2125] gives 0.13 nm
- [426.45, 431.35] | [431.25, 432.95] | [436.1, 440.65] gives -0.09 nm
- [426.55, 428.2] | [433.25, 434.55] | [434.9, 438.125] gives 0.17 nm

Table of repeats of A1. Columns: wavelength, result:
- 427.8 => 1.059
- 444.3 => 1.169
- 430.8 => 0.808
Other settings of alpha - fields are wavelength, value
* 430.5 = 0.8161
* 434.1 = 0.8535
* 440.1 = 1.147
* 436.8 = 1.165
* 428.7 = 1.002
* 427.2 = 1.017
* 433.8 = 0.9316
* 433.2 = 1.141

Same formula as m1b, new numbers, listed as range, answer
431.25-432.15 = 1.09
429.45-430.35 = 0.885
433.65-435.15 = 0.959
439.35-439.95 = 1.13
